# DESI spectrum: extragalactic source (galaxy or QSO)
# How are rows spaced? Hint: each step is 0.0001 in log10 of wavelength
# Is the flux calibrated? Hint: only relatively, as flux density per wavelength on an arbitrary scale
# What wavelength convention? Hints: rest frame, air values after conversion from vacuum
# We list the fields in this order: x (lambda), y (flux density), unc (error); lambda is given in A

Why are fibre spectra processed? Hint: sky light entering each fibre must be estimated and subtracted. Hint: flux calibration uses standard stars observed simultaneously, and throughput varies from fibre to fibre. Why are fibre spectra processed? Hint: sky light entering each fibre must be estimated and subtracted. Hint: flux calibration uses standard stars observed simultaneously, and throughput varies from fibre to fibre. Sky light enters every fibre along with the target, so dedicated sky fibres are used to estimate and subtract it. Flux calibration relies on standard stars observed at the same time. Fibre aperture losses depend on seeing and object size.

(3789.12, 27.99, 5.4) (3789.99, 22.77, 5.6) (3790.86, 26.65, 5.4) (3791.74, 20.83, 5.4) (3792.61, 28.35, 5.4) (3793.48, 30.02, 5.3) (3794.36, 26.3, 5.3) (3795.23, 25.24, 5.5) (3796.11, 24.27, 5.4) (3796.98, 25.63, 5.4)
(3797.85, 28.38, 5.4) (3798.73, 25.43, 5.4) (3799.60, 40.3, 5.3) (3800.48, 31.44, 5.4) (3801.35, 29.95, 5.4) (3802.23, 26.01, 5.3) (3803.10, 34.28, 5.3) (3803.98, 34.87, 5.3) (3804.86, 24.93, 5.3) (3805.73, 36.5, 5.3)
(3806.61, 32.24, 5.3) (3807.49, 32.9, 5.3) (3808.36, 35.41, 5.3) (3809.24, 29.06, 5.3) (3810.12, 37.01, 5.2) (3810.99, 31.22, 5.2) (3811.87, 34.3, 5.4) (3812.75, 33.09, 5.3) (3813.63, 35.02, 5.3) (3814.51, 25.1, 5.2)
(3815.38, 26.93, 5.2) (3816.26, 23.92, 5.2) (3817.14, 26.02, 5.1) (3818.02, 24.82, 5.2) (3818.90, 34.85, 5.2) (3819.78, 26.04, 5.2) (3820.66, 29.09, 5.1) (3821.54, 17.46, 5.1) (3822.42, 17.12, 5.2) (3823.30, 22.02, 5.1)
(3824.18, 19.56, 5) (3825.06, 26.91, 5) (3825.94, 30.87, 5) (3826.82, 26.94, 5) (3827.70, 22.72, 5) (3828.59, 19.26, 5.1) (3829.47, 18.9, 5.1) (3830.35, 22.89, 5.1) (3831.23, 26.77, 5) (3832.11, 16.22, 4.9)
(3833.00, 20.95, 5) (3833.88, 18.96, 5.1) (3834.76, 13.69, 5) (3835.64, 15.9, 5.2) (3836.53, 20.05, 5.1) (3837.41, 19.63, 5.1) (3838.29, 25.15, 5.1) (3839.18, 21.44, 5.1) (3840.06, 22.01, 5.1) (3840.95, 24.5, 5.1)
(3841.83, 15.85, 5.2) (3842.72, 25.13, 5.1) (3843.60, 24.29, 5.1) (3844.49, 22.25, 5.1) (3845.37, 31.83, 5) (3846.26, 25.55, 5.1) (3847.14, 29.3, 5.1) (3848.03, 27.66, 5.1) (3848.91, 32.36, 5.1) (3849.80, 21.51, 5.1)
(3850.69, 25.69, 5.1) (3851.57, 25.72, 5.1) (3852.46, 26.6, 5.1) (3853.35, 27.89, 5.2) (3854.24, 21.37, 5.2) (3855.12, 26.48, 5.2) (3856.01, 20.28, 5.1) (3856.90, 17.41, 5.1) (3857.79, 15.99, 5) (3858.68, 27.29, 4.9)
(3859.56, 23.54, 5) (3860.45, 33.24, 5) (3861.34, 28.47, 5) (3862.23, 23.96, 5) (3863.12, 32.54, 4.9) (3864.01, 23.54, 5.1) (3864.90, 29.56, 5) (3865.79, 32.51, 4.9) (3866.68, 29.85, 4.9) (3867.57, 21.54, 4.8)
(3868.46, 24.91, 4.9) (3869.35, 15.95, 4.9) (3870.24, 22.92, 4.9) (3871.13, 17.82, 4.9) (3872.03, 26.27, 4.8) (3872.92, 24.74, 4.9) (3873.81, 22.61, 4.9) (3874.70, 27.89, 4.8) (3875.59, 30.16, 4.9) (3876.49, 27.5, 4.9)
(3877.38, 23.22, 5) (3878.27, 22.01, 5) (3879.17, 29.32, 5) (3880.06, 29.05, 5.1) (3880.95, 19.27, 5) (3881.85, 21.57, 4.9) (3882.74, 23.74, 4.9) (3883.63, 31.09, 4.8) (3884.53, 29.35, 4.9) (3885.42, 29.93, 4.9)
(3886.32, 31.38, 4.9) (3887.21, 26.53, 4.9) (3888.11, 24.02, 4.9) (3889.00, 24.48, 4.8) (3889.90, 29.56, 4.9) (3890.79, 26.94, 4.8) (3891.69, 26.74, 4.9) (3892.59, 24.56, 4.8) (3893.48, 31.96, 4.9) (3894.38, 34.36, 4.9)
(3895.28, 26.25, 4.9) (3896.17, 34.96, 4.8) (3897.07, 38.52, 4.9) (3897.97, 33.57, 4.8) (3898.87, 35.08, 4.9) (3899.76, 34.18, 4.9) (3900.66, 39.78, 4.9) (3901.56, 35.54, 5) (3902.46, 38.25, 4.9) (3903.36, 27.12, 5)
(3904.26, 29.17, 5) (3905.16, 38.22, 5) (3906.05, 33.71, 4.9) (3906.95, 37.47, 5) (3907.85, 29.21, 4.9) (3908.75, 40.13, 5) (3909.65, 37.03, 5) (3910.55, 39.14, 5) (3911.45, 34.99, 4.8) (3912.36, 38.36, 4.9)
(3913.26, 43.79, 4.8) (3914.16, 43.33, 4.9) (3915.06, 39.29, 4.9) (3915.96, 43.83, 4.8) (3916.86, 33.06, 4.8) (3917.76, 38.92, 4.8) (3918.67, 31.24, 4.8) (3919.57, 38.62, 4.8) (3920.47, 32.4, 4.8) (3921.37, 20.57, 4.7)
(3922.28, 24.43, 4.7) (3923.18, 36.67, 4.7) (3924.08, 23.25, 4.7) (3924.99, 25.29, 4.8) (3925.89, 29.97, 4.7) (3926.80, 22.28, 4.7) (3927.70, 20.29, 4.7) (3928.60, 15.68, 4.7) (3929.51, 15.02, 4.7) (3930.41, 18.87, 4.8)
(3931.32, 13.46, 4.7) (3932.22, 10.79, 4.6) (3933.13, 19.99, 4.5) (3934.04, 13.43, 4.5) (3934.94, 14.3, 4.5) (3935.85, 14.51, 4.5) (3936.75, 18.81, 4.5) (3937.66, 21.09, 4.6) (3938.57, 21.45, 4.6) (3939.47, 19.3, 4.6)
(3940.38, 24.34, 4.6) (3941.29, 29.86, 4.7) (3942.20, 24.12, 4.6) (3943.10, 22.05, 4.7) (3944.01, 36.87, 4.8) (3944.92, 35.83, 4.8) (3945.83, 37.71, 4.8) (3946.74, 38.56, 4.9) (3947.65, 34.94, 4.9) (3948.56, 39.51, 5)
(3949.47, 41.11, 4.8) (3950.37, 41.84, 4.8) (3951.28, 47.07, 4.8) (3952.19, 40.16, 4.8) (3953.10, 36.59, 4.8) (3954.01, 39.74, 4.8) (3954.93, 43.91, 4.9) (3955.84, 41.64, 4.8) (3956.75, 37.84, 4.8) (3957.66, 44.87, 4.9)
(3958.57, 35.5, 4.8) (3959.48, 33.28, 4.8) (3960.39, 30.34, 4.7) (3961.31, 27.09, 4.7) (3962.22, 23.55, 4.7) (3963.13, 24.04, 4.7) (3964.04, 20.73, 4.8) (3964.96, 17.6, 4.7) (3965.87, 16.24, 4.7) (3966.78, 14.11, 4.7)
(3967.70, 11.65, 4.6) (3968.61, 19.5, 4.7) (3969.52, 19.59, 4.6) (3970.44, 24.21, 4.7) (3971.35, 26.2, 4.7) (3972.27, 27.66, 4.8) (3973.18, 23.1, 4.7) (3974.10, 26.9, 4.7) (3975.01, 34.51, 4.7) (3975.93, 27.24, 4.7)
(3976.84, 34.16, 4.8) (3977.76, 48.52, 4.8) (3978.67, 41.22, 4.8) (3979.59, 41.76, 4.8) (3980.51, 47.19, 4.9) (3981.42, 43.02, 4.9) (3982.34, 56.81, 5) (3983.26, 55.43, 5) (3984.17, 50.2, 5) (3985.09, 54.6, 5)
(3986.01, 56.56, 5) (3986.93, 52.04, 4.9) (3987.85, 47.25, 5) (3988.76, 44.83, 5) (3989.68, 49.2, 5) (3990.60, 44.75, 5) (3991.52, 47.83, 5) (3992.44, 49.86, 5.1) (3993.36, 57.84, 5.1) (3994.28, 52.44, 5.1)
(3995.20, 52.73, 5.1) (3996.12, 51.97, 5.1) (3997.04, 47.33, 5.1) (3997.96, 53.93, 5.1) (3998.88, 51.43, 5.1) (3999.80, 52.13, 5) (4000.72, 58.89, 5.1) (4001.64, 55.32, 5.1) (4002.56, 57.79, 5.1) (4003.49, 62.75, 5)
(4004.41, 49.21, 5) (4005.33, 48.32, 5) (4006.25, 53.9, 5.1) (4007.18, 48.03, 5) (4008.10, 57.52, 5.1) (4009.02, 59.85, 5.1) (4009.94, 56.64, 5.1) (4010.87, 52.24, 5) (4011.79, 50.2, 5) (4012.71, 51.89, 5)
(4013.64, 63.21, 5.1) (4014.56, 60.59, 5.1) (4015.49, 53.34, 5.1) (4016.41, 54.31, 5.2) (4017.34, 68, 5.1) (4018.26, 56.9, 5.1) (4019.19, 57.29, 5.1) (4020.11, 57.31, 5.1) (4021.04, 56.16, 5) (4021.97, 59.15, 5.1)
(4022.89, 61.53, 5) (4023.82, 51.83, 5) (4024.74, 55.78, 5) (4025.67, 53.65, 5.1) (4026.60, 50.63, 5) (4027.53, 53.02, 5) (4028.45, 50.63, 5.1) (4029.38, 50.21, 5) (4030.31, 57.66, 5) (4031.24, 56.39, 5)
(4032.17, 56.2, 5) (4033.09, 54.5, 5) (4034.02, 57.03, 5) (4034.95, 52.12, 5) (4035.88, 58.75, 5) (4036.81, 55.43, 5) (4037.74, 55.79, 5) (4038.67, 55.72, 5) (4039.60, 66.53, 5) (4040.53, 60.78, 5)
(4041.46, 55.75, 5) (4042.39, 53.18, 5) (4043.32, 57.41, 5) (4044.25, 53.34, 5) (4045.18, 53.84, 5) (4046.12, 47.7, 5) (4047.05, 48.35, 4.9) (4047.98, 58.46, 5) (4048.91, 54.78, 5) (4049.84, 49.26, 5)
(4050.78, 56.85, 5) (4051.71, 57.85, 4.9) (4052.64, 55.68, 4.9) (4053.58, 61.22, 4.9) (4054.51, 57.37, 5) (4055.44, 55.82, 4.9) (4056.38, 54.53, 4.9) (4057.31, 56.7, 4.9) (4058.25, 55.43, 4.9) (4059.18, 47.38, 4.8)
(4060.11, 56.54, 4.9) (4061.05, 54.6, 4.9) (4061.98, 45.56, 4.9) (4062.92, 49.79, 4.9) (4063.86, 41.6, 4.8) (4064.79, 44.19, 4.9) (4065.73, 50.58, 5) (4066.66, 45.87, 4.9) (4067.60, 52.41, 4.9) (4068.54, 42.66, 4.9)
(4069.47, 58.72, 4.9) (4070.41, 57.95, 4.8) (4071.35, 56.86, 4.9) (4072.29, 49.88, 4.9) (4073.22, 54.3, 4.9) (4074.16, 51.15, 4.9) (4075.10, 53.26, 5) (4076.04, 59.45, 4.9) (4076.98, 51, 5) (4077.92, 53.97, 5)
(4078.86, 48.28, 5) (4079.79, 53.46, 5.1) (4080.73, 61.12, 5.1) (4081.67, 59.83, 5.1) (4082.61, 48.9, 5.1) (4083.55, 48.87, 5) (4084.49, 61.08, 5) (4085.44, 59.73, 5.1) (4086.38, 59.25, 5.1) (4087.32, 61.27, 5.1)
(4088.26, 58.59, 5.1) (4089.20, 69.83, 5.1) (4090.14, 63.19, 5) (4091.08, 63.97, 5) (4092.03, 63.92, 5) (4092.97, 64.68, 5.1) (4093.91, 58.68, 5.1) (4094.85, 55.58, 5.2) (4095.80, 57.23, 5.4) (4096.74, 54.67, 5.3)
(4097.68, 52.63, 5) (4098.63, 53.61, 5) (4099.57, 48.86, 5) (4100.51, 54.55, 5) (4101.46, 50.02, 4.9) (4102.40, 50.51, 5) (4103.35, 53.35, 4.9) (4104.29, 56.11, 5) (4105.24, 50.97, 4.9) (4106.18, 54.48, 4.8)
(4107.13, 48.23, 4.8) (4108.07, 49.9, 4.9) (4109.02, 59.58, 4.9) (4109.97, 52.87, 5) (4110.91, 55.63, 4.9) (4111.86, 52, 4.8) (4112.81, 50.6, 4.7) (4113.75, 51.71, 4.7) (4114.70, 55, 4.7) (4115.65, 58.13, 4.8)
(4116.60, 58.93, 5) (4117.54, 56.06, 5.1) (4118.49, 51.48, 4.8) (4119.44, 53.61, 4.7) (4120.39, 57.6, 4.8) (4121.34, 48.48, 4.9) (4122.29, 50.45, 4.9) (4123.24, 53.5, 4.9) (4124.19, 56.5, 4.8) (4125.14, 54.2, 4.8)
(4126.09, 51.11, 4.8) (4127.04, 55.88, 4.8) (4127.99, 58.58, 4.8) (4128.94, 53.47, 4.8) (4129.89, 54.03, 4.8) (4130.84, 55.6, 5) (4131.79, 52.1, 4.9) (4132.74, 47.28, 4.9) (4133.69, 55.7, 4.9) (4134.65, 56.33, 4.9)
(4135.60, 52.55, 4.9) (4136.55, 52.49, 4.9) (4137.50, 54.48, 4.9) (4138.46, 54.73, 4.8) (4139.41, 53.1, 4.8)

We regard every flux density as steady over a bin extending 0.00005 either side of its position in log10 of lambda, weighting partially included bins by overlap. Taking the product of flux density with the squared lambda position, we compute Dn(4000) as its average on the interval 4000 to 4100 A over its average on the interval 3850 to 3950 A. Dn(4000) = 2.1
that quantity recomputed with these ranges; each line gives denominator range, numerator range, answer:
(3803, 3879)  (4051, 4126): 2.43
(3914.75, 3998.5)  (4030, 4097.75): 1.73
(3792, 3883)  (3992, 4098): 2.38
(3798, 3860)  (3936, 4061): 1.95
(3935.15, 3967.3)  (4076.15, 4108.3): 1.96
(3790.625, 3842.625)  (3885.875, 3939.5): 1.17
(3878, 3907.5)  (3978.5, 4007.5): 1.78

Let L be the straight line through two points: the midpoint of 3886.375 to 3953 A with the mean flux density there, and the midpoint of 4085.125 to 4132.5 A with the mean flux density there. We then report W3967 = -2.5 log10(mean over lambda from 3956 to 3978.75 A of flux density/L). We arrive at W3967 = 0.31 mag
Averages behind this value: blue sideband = 30.3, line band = 27.6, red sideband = 55.4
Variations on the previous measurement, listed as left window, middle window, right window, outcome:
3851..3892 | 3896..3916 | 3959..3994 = -0.250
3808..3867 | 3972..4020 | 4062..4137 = -0.170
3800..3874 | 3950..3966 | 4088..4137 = 0.139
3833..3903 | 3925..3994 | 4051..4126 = 0.182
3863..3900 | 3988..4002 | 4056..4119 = -0.210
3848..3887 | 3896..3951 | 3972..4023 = 0.182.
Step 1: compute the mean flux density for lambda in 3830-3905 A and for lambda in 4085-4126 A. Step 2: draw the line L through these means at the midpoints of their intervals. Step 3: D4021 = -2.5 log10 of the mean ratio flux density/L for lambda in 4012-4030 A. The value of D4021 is -0.236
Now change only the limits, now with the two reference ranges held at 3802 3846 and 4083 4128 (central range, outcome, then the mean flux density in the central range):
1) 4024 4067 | -0.103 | 53.9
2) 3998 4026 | -0.220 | 55.8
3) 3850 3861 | 0.192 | 24.3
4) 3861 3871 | 0.170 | 25.7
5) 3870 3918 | 0.070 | 31.2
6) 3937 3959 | 0.125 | 34.7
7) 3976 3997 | -0.137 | 48.7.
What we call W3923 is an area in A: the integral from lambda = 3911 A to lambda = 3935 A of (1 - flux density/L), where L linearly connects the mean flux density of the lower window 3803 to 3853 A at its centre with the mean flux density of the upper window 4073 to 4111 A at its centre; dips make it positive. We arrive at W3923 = 5.7 A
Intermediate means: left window 25.7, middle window 27.7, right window 55.8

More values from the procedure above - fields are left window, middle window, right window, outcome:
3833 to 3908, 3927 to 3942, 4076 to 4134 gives 7.01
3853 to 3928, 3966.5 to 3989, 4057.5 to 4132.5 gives 1.67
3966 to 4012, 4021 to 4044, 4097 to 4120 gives -3.79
